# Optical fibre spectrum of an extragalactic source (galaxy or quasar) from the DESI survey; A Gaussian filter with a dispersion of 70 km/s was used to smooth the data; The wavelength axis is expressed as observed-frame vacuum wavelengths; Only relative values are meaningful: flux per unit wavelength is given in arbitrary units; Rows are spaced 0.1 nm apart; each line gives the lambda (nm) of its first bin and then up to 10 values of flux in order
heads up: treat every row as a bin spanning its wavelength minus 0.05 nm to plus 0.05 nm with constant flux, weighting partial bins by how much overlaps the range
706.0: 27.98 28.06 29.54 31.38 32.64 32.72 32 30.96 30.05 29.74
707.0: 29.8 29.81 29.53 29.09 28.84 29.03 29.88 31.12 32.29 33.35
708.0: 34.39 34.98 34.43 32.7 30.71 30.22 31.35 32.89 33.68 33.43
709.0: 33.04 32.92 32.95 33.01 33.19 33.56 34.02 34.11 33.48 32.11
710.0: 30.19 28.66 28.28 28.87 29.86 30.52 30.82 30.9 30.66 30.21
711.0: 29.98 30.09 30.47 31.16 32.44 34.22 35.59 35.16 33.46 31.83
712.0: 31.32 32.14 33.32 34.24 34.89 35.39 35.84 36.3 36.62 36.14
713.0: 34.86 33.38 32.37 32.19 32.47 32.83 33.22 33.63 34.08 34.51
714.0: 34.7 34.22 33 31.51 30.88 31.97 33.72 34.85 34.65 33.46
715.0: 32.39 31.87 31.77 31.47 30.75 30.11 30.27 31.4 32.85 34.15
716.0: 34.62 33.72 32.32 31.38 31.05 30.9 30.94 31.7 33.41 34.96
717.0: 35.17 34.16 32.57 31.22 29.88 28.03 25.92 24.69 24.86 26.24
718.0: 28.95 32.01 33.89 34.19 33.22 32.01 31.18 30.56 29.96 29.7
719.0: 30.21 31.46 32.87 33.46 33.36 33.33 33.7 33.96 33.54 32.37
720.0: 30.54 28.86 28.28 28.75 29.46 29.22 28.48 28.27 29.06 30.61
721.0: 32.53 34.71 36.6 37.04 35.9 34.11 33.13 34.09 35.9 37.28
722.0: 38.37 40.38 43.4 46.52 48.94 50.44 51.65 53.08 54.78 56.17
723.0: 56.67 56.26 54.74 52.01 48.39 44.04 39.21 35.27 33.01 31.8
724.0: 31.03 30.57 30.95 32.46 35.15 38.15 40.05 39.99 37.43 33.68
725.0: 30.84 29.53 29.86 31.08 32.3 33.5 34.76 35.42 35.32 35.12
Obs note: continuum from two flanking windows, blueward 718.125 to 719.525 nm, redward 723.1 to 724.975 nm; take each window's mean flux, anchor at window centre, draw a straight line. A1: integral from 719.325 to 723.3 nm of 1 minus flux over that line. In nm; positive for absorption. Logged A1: -0.340 nm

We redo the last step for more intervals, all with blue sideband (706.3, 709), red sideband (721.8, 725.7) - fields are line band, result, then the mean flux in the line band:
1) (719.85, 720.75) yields 0.22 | 29.4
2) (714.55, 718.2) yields 0.49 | 31.5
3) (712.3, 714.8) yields 0.06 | 33.9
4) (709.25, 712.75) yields 0.12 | 32.3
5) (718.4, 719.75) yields 0.21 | 32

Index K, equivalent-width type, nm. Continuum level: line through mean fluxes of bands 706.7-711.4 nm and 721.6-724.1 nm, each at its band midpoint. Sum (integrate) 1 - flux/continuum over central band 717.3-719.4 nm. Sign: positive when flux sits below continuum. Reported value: 0.51 nm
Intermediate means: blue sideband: 31.4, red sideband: 44.2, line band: 30.3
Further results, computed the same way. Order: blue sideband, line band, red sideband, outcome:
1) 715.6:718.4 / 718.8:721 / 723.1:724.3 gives 0.25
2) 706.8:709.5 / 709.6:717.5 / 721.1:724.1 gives 0.72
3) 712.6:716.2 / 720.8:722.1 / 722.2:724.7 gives 0.20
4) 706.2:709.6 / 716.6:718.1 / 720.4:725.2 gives 0.25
